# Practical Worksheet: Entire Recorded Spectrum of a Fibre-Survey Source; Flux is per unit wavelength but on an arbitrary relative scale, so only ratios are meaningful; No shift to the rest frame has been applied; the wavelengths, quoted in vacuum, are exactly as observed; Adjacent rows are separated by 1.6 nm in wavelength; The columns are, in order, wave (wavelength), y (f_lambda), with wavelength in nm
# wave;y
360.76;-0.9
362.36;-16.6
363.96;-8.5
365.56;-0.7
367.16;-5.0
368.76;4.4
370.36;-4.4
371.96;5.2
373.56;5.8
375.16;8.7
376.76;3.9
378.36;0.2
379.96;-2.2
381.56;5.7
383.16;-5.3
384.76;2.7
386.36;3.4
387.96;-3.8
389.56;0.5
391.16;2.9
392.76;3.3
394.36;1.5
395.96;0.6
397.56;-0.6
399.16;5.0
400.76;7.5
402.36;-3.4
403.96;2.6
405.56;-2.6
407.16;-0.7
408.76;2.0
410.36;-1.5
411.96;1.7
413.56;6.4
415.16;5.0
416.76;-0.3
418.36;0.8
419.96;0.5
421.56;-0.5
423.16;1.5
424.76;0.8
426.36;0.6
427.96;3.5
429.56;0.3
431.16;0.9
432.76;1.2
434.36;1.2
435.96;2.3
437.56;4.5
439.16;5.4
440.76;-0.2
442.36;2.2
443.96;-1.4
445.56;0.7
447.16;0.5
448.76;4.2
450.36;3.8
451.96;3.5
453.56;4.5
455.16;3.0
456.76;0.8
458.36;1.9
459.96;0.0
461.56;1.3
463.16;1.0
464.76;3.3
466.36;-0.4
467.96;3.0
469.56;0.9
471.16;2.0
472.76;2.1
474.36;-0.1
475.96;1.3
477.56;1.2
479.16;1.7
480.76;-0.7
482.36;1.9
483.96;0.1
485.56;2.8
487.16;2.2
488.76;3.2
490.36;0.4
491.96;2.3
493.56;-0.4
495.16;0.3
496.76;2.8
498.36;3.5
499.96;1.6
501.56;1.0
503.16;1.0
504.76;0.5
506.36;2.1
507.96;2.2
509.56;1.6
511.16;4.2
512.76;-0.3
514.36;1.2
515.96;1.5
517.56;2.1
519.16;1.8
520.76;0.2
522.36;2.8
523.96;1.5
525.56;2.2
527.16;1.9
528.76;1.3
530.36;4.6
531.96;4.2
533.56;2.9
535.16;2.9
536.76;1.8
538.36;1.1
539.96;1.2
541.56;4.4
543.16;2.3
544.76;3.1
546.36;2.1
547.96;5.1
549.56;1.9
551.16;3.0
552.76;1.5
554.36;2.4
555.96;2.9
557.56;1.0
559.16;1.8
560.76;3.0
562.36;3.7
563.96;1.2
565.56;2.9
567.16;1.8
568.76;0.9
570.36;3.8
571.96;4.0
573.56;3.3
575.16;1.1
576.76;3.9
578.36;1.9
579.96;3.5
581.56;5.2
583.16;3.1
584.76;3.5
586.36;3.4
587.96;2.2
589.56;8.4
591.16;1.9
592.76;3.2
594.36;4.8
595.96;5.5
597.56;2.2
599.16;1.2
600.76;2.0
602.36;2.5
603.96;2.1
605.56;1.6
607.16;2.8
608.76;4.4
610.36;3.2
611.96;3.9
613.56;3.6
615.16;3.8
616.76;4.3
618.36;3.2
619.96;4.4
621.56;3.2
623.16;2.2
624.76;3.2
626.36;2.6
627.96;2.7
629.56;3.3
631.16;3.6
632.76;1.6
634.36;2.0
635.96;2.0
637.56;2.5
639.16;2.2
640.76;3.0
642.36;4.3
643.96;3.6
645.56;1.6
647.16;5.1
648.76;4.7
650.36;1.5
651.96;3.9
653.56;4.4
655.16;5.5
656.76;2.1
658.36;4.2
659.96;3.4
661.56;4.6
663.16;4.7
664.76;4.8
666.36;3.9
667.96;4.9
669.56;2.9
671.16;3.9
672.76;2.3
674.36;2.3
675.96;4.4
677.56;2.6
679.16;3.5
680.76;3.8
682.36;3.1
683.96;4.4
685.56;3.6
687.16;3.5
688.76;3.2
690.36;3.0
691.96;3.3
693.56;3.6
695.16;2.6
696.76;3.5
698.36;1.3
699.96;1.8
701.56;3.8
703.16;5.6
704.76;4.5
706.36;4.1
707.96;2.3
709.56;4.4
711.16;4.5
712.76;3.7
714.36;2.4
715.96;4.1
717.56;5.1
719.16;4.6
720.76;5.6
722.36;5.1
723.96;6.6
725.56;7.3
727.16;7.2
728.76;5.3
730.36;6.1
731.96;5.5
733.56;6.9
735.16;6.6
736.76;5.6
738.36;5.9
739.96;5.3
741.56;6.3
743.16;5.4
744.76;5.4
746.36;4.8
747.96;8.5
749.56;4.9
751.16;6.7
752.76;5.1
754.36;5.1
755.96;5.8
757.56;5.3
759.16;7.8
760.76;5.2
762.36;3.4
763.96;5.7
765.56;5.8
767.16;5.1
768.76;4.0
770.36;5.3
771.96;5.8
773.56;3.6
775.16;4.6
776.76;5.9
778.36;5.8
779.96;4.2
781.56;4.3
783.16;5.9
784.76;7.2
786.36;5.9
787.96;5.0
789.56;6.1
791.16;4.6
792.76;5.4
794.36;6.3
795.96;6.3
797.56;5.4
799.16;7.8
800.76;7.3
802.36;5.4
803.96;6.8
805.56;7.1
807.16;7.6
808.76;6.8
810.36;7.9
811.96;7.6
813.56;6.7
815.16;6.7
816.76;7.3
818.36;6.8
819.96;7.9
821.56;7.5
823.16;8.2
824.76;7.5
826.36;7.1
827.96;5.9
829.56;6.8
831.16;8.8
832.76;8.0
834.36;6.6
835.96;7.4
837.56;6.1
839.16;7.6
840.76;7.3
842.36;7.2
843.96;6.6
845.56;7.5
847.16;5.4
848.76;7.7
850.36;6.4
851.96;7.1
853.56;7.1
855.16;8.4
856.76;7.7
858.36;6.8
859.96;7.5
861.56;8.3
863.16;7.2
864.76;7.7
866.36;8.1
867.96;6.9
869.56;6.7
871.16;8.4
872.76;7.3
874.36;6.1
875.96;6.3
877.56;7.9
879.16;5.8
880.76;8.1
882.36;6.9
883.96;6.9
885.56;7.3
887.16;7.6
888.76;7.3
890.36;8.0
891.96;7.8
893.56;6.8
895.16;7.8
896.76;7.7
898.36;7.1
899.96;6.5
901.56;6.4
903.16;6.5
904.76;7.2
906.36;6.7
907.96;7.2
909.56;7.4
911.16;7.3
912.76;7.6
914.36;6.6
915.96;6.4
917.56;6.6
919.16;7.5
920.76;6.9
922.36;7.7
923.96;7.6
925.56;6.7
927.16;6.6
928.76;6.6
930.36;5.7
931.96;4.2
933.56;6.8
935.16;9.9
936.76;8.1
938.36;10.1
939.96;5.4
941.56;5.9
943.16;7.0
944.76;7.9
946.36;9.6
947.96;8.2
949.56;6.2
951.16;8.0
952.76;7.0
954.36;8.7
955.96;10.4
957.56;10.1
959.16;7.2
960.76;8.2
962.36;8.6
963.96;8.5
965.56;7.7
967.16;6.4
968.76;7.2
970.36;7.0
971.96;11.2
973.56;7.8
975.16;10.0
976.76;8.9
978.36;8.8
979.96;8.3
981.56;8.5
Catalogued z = 0.799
